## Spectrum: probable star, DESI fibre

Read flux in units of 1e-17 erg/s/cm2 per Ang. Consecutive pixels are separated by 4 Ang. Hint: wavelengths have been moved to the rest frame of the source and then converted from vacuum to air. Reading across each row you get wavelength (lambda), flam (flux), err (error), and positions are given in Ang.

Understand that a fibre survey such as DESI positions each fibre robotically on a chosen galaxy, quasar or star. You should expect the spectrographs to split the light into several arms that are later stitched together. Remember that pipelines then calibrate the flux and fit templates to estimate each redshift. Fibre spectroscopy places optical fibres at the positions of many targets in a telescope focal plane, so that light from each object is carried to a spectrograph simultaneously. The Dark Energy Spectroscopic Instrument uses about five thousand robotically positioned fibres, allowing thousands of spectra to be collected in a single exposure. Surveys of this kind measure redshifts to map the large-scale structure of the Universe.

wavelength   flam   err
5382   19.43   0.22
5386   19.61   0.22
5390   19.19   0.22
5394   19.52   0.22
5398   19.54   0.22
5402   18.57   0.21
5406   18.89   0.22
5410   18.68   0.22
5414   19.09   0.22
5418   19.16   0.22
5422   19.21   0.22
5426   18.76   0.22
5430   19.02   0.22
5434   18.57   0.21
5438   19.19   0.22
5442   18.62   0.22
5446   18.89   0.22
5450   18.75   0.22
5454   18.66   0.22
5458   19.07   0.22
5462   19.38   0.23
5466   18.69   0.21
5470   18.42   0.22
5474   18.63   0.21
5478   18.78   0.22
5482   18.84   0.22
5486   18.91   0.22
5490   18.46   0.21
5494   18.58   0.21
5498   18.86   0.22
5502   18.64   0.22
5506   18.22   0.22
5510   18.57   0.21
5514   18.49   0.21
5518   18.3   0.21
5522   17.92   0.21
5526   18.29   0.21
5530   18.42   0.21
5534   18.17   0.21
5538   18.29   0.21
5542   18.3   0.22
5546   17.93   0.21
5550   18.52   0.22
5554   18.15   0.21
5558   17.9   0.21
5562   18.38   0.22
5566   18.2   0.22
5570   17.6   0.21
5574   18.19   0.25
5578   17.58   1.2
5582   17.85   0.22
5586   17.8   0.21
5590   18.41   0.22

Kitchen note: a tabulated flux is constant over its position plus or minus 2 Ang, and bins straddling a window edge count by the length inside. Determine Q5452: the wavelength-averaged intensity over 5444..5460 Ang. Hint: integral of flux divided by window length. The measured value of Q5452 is 18.8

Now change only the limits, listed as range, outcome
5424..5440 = 18.9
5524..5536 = 18.3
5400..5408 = 18.7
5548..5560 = 18.2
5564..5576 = 18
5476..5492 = 18.7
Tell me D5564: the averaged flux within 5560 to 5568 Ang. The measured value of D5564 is 18.3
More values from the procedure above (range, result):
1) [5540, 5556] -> 18.2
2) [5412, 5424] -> 19.2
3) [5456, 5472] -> 18.9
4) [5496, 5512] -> 18.6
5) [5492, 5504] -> 18.7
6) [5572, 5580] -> 17.9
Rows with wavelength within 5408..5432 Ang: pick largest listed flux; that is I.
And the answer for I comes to 19.21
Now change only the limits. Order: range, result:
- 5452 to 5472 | 19.38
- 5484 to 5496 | 18.91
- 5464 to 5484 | 18.84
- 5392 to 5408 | 19.54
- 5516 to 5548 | 18.42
